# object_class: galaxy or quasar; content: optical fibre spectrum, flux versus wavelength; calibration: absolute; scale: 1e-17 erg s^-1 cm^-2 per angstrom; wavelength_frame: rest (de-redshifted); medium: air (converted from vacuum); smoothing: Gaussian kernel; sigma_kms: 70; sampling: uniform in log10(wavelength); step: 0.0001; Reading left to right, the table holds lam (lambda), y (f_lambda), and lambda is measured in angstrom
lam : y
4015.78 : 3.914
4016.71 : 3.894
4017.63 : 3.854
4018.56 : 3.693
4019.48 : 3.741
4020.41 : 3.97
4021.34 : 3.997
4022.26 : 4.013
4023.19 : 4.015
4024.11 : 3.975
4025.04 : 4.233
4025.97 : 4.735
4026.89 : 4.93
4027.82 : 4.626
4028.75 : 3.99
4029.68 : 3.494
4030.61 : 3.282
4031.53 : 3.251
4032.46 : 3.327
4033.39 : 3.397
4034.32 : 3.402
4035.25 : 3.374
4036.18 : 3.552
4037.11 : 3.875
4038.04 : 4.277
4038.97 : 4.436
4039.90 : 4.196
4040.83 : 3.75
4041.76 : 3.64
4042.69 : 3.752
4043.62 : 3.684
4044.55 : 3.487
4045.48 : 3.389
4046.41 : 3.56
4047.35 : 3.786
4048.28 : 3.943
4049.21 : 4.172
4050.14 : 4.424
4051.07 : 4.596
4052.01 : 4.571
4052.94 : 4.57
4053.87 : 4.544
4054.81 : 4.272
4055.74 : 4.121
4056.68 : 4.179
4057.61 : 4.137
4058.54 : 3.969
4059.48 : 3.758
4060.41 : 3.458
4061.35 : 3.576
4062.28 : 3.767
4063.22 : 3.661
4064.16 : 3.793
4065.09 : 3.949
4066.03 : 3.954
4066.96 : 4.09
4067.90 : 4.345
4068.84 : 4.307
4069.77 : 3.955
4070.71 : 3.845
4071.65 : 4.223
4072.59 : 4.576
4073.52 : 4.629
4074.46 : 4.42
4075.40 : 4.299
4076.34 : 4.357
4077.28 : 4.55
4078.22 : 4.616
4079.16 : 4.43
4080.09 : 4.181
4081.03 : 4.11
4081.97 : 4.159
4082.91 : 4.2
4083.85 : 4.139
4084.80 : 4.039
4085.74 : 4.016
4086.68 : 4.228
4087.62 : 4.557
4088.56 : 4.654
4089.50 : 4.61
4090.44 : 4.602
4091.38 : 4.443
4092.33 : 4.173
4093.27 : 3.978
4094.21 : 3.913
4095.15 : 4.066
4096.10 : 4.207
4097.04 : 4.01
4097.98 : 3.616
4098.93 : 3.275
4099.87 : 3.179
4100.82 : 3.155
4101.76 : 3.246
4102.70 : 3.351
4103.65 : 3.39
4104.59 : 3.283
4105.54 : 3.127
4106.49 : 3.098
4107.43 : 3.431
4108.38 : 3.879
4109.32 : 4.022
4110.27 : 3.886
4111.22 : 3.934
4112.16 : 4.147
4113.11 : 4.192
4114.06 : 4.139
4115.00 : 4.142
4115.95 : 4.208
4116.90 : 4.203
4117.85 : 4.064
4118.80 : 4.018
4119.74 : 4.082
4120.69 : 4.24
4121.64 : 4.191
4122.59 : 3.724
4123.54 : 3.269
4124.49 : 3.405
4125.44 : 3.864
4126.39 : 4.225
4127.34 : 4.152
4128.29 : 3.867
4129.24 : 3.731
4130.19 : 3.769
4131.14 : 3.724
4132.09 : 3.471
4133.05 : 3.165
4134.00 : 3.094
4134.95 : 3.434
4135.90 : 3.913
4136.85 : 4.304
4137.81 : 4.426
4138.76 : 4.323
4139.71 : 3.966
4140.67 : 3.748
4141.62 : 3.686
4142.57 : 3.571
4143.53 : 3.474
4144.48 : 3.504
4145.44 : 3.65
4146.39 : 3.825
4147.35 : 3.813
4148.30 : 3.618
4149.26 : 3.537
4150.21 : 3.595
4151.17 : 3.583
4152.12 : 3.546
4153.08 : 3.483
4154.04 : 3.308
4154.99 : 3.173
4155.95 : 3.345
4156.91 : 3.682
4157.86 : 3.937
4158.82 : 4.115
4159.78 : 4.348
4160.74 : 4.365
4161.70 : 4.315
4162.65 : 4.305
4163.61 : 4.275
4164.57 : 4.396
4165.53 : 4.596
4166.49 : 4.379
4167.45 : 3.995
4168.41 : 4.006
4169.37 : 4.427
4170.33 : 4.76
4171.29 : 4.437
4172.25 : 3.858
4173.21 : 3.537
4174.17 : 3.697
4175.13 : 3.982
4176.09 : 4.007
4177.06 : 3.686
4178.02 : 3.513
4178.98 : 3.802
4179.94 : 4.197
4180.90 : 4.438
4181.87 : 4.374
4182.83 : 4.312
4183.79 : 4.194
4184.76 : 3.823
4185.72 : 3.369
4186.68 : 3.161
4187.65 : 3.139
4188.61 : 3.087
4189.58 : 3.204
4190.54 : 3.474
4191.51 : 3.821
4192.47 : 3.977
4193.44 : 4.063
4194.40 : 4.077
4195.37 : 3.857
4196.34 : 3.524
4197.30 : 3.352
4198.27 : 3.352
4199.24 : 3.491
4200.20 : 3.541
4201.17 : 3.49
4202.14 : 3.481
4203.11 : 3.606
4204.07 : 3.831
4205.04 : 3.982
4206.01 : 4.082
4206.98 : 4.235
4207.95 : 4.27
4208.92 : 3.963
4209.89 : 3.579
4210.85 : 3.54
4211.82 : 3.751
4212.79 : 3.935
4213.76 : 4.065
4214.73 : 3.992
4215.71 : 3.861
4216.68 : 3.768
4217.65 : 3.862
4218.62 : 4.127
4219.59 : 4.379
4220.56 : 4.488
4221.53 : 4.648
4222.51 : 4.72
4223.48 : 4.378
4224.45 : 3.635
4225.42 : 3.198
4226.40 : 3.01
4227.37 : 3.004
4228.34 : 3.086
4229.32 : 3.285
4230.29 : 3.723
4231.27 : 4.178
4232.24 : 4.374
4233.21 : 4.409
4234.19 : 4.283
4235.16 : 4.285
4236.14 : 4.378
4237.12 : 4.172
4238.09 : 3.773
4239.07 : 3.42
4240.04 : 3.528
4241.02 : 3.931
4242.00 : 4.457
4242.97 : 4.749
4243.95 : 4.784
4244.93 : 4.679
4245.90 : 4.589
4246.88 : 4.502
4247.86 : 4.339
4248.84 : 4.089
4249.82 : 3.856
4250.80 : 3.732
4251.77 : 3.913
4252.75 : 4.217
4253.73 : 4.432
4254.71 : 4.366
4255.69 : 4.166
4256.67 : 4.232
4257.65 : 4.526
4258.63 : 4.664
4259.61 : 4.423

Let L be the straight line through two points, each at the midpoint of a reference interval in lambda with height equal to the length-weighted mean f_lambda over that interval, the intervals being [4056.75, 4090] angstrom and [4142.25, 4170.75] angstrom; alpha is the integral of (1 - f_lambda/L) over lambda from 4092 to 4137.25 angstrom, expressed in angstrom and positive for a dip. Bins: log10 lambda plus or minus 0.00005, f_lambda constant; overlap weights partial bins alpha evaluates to 2.9 angstrom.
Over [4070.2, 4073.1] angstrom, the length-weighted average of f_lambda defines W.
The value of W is 4.22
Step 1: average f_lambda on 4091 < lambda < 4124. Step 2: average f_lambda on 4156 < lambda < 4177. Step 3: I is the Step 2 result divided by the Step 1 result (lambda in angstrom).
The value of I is 1.09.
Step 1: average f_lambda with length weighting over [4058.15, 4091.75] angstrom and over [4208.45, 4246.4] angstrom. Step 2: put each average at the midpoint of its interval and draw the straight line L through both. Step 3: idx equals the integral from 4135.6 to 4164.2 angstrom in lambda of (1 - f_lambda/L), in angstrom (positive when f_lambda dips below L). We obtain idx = 1.86 angstrom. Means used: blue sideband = 4.18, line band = 3.83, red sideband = 4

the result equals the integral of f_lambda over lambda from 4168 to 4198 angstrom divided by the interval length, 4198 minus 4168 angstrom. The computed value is 3.84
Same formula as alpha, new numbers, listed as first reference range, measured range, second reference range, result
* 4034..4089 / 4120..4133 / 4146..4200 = 0.5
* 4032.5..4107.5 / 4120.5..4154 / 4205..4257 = 2.3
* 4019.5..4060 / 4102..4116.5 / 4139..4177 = 0.7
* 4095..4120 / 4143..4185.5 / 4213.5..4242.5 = -1.0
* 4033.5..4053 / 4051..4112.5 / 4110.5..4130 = -1.2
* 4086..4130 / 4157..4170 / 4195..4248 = -1.1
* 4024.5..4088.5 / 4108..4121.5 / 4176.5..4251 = -0.3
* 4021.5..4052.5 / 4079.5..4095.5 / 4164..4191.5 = -1.3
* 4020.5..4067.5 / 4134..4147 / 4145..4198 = 0.2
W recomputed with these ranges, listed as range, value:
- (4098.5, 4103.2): 3.24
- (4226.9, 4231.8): 3.47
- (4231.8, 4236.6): 4.35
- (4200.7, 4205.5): 3.68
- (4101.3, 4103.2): 3.3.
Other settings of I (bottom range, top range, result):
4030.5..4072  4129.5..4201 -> 0.98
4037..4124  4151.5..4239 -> 0.97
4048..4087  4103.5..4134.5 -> 0.91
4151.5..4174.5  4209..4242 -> 0.97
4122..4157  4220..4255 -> 1.11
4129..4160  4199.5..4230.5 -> 1.04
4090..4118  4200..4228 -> 1.02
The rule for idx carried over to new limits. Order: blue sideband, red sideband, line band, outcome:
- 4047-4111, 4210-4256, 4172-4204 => 2.6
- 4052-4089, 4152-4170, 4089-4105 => 1.3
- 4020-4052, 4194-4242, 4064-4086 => -1.8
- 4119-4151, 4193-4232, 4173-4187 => -0.3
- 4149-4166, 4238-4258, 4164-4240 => 3.0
